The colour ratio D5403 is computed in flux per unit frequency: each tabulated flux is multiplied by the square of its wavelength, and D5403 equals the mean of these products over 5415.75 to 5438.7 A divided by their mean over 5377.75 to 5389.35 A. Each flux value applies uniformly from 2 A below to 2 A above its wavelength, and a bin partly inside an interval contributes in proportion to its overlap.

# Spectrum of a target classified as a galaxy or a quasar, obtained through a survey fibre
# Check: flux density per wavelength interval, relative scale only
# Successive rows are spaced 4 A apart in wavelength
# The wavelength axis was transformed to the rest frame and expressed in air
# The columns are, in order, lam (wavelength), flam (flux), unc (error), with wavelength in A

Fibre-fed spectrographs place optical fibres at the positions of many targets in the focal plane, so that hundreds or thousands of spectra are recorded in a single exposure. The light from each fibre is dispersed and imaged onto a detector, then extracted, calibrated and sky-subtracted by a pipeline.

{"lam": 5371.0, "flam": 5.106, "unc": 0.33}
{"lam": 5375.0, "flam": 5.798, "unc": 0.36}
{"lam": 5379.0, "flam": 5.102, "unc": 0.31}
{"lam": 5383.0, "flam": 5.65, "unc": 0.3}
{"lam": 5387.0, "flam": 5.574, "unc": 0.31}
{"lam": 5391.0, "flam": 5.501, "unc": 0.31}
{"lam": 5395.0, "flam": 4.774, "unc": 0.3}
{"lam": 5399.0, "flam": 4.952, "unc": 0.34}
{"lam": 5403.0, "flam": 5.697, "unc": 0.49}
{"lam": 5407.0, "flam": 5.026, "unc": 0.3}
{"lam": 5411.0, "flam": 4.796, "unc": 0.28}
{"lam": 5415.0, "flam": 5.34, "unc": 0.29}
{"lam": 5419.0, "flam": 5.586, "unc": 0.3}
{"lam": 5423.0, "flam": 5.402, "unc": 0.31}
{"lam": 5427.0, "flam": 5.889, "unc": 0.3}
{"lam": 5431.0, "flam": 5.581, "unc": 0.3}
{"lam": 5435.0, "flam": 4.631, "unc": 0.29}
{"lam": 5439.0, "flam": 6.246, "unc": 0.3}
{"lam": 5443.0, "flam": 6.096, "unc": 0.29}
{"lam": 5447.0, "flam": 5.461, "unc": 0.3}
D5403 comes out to 1.02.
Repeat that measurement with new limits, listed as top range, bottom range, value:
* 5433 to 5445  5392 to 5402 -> 1.15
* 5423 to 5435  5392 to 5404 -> 1.08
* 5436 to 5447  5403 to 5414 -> 1.17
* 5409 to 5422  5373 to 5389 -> 0.96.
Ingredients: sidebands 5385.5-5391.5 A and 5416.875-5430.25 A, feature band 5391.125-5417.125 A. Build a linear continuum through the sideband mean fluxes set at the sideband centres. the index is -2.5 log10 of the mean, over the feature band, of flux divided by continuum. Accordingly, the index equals 0.091 mag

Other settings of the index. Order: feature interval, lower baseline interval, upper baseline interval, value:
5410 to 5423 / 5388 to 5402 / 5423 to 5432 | 0.04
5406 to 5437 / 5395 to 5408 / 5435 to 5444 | 0.05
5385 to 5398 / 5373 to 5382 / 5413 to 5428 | 0.05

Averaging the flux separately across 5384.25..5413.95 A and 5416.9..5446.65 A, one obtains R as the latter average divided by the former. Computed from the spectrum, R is 1.08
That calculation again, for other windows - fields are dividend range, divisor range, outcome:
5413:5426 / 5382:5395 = 1.01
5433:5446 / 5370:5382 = 1.05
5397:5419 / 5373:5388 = 0.94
